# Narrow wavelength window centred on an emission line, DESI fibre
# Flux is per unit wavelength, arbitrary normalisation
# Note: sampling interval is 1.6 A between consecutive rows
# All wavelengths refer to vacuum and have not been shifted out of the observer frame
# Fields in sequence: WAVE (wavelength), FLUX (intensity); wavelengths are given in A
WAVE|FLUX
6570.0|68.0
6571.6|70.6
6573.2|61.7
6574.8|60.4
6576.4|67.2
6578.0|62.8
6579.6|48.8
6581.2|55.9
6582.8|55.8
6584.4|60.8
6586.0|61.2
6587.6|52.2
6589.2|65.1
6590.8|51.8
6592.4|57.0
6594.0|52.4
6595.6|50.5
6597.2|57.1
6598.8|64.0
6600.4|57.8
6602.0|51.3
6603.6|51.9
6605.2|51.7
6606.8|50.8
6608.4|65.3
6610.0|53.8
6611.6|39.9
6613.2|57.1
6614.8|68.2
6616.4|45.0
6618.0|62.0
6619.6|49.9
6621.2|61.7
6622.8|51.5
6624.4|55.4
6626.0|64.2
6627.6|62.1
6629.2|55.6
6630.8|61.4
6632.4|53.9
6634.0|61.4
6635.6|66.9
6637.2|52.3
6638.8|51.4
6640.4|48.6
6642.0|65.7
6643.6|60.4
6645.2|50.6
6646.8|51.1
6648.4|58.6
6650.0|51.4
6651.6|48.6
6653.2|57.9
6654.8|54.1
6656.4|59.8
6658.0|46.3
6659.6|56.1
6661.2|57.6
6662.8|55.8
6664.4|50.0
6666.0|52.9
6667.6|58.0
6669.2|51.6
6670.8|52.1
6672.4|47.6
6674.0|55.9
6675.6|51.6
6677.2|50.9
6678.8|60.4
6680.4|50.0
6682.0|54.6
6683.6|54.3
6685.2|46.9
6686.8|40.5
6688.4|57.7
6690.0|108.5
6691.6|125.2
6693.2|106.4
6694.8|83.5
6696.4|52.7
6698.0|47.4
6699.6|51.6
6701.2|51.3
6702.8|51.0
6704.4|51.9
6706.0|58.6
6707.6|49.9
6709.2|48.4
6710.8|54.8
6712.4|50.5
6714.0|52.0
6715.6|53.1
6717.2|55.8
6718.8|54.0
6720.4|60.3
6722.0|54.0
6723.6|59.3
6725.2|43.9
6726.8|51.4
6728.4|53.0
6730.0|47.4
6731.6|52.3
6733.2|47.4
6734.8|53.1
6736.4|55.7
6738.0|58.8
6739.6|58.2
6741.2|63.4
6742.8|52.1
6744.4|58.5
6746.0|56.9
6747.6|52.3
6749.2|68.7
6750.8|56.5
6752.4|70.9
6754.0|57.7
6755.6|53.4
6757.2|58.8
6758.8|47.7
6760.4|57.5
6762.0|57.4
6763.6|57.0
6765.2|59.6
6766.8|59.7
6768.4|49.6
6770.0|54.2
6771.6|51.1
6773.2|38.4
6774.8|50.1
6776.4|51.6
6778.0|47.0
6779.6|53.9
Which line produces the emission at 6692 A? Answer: H-beta 4861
